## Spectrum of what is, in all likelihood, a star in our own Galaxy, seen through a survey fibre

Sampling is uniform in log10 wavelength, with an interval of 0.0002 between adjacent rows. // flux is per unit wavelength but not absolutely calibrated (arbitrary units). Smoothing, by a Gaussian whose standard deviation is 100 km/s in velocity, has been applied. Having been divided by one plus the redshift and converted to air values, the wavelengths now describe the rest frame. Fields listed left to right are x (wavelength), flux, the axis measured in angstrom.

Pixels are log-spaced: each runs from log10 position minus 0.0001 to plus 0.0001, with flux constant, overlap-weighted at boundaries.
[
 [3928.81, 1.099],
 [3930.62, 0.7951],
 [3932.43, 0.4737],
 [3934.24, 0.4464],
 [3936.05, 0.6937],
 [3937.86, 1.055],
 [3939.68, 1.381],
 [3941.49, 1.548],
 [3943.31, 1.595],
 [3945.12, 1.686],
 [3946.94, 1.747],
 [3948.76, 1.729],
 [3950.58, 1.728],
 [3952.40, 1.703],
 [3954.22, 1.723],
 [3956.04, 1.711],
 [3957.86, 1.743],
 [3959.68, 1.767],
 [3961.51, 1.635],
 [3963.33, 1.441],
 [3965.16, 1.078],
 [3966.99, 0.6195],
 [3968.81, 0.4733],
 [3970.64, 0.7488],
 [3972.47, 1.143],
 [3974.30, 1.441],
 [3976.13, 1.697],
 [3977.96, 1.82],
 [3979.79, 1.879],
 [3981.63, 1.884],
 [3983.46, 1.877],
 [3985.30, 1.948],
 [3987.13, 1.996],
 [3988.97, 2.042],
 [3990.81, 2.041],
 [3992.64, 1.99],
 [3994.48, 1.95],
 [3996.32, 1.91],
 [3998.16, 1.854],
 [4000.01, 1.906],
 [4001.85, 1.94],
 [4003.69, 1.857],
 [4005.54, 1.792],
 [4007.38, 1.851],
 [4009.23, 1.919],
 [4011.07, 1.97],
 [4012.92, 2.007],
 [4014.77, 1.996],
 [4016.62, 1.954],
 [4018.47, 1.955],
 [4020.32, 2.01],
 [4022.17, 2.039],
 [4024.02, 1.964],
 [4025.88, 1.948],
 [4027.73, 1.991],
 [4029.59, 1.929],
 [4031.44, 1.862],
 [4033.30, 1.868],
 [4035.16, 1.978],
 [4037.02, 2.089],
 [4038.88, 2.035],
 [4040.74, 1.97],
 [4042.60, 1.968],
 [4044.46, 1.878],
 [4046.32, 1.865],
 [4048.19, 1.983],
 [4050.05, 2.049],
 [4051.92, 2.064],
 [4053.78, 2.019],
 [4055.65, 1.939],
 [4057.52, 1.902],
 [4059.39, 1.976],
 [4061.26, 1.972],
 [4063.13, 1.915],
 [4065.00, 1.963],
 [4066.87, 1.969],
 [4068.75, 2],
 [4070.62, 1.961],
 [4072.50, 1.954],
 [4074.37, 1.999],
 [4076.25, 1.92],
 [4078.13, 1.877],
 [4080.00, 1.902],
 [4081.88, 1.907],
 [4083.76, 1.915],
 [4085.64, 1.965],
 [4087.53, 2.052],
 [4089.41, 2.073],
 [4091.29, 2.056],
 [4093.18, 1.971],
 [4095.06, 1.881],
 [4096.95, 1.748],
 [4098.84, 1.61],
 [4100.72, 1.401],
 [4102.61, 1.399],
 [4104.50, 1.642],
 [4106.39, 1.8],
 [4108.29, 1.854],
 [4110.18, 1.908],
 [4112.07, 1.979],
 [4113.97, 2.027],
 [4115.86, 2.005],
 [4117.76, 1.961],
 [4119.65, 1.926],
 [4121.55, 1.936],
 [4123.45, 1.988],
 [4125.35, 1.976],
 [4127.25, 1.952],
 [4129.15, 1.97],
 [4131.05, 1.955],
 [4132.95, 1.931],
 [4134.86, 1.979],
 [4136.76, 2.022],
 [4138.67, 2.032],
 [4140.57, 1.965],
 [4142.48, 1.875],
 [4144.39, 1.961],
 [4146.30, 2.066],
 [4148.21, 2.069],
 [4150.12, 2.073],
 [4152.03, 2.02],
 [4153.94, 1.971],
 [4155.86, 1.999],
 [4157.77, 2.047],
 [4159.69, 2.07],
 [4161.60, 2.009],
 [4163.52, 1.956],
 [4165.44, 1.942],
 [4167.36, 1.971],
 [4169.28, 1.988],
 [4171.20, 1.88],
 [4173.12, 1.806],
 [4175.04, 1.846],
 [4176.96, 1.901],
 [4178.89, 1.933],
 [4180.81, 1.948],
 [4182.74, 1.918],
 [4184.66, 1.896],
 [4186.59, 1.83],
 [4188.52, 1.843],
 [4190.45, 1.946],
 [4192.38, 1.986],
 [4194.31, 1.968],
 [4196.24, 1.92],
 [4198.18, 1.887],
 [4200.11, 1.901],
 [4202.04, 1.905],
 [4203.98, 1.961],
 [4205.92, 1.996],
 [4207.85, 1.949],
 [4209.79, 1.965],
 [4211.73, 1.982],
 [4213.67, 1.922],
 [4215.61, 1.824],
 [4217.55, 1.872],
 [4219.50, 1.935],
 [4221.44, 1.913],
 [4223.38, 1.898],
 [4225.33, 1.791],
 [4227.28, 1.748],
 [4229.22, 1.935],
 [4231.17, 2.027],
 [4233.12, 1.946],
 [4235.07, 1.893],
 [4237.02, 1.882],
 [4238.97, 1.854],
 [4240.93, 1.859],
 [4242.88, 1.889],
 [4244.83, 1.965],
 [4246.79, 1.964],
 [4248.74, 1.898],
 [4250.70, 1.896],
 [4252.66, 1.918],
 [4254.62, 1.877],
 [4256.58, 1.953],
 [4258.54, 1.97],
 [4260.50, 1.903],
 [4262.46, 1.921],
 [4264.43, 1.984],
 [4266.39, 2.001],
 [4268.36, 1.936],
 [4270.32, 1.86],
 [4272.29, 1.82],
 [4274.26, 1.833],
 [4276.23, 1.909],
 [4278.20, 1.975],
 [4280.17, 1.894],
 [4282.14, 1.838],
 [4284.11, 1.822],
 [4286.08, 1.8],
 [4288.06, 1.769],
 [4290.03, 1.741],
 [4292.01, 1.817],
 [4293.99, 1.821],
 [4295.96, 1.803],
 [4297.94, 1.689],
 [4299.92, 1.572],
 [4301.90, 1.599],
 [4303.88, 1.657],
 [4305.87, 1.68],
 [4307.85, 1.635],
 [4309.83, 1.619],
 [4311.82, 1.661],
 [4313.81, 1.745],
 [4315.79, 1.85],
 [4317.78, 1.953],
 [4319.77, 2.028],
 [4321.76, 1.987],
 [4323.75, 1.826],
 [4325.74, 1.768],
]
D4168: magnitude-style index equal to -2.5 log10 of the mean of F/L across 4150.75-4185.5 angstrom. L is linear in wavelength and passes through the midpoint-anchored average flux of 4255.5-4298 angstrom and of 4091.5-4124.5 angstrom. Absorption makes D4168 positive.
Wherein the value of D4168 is -0.06 mag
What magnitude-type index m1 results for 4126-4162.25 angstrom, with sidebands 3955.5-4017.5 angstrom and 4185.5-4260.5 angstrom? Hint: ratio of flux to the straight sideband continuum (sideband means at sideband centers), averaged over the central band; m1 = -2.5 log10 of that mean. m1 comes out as -0.09 mag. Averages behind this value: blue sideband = 1.7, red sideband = 1.91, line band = 2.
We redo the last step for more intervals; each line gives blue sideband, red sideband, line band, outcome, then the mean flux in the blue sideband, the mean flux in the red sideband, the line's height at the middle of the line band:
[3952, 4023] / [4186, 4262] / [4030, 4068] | -0.11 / 1.73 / 1.91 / 1.78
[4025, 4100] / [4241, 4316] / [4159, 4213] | -0.03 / 1.95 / 1.83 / 1.88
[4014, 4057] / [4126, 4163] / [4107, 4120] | 0.02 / 1.97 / 2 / 1.99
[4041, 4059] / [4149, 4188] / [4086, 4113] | 0.08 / 1.96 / 1.95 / 1.96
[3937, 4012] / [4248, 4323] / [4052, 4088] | -0.15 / 1.66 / 1.83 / 1.71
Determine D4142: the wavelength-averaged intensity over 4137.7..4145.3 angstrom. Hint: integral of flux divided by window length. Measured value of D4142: 1.96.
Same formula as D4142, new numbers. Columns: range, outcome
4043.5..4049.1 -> 1.91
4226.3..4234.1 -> 1.91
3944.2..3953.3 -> 1.72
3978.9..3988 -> 1.92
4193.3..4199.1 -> 1.92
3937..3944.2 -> 1.4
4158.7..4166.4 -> 1.99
